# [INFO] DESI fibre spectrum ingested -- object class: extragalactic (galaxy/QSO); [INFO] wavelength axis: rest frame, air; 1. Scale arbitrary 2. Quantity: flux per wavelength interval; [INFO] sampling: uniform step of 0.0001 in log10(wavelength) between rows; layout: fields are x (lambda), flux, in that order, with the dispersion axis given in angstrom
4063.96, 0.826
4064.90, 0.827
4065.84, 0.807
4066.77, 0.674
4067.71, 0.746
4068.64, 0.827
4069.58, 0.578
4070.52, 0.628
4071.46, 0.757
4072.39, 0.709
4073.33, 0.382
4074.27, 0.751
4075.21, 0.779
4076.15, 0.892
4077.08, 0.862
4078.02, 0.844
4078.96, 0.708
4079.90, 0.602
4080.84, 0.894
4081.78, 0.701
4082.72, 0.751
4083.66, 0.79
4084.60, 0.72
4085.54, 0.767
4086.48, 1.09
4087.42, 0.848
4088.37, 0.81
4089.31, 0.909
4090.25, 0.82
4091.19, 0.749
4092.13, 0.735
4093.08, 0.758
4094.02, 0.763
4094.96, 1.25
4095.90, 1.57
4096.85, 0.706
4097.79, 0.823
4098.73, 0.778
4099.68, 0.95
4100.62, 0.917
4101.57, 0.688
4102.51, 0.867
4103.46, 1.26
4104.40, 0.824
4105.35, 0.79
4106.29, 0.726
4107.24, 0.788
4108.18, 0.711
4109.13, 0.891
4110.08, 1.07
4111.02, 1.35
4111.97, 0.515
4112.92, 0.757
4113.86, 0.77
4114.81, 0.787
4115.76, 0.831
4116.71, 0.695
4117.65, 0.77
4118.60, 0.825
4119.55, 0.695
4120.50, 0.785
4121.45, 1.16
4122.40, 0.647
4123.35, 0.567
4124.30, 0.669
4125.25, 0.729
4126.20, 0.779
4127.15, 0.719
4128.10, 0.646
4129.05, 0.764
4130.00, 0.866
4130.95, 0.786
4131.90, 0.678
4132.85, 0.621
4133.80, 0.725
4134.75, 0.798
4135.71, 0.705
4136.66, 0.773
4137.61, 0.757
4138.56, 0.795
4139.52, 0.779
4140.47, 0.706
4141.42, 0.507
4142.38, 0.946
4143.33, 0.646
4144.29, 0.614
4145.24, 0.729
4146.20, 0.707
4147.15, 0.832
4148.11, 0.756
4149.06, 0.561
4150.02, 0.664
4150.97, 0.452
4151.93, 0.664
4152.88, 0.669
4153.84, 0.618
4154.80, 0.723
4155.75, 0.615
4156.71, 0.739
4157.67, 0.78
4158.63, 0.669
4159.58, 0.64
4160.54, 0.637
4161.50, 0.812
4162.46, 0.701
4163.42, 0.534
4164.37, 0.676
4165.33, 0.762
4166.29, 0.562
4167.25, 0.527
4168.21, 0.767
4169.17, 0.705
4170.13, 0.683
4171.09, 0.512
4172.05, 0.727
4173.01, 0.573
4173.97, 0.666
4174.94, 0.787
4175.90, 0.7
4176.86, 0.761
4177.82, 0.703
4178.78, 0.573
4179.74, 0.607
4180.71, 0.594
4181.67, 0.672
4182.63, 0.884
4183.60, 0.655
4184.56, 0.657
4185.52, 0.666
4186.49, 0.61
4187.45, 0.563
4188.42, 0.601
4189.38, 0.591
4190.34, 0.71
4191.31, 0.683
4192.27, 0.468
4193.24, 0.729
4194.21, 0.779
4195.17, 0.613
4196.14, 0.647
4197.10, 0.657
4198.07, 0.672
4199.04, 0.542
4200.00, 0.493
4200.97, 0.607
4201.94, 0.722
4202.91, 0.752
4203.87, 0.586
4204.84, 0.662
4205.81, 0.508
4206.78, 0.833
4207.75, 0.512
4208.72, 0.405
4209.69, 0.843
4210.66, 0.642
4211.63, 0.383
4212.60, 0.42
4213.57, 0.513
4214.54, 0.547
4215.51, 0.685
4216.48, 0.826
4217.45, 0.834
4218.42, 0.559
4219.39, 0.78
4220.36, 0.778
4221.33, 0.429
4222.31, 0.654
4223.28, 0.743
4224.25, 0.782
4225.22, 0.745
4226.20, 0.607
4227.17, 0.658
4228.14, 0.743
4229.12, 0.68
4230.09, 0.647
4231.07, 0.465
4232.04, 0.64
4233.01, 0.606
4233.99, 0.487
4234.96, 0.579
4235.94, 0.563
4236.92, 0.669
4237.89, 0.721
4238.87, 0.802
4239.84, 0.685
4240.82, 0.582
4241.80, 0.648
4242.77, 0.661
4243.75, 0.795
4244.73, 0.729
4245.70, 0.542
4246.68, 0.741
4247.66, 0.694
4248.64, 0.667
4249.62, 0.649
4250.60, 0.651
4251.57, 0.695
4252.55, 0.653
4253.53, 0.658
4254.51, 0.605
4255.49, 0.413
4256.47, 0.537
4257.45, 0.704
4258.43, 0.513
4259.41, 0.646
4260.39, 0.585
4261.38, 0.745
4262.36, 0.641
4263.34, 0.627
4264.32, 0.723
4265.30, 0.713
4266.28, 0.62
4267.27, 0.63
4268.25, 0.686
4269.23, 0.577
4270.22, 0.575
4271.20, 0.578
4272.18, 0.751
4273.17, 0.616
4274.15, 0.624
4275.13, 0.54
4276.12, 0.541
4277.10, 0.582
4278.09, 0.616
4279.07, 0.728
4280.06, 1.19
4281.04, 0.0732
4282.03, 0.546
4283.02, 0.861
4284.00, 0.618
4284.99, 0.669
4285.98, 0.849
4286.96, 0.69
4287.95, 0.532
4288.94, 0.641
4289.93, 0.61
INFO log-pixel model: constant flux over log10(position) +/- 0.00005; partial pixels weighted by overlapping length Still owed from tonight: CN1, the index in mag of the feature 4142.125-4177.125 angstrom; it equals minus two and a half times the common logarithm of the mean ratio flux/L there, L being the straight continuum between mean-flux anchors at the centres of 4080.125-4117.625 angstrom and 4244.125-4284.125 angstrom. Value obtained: 0.15 mag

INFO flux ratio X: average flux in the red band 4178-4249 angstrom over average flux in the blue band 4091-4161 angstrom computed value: 0.83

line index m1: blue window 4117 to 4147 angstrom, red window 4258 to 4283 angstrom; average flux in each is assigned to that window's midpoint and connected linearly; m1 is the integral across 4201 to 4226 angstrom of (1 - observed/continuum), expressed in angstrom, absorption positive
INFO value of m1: 1.14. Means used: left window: 0.739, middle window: 0.644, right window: 0.631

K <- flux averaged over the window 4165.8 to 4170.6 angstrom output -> 0.649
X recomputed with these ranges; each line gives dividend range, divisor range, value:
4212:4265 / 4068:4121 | 0.79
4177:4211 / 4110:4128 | 0.82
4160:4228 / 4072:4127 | 0.79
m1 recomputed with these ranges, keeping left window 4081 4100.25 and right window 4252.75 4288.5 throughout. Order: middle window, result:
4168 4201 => 4.1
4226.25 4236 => 1.1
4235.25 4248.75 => -0.1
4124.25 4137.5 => 1.3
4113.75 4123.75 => 0.6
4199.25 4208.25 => 1.2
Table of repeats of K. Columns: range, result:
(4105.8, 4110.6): 0.844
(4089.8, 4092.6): 0.769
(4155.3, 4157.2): 0.676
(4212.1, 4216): 0.541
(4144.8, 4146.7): 0.719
